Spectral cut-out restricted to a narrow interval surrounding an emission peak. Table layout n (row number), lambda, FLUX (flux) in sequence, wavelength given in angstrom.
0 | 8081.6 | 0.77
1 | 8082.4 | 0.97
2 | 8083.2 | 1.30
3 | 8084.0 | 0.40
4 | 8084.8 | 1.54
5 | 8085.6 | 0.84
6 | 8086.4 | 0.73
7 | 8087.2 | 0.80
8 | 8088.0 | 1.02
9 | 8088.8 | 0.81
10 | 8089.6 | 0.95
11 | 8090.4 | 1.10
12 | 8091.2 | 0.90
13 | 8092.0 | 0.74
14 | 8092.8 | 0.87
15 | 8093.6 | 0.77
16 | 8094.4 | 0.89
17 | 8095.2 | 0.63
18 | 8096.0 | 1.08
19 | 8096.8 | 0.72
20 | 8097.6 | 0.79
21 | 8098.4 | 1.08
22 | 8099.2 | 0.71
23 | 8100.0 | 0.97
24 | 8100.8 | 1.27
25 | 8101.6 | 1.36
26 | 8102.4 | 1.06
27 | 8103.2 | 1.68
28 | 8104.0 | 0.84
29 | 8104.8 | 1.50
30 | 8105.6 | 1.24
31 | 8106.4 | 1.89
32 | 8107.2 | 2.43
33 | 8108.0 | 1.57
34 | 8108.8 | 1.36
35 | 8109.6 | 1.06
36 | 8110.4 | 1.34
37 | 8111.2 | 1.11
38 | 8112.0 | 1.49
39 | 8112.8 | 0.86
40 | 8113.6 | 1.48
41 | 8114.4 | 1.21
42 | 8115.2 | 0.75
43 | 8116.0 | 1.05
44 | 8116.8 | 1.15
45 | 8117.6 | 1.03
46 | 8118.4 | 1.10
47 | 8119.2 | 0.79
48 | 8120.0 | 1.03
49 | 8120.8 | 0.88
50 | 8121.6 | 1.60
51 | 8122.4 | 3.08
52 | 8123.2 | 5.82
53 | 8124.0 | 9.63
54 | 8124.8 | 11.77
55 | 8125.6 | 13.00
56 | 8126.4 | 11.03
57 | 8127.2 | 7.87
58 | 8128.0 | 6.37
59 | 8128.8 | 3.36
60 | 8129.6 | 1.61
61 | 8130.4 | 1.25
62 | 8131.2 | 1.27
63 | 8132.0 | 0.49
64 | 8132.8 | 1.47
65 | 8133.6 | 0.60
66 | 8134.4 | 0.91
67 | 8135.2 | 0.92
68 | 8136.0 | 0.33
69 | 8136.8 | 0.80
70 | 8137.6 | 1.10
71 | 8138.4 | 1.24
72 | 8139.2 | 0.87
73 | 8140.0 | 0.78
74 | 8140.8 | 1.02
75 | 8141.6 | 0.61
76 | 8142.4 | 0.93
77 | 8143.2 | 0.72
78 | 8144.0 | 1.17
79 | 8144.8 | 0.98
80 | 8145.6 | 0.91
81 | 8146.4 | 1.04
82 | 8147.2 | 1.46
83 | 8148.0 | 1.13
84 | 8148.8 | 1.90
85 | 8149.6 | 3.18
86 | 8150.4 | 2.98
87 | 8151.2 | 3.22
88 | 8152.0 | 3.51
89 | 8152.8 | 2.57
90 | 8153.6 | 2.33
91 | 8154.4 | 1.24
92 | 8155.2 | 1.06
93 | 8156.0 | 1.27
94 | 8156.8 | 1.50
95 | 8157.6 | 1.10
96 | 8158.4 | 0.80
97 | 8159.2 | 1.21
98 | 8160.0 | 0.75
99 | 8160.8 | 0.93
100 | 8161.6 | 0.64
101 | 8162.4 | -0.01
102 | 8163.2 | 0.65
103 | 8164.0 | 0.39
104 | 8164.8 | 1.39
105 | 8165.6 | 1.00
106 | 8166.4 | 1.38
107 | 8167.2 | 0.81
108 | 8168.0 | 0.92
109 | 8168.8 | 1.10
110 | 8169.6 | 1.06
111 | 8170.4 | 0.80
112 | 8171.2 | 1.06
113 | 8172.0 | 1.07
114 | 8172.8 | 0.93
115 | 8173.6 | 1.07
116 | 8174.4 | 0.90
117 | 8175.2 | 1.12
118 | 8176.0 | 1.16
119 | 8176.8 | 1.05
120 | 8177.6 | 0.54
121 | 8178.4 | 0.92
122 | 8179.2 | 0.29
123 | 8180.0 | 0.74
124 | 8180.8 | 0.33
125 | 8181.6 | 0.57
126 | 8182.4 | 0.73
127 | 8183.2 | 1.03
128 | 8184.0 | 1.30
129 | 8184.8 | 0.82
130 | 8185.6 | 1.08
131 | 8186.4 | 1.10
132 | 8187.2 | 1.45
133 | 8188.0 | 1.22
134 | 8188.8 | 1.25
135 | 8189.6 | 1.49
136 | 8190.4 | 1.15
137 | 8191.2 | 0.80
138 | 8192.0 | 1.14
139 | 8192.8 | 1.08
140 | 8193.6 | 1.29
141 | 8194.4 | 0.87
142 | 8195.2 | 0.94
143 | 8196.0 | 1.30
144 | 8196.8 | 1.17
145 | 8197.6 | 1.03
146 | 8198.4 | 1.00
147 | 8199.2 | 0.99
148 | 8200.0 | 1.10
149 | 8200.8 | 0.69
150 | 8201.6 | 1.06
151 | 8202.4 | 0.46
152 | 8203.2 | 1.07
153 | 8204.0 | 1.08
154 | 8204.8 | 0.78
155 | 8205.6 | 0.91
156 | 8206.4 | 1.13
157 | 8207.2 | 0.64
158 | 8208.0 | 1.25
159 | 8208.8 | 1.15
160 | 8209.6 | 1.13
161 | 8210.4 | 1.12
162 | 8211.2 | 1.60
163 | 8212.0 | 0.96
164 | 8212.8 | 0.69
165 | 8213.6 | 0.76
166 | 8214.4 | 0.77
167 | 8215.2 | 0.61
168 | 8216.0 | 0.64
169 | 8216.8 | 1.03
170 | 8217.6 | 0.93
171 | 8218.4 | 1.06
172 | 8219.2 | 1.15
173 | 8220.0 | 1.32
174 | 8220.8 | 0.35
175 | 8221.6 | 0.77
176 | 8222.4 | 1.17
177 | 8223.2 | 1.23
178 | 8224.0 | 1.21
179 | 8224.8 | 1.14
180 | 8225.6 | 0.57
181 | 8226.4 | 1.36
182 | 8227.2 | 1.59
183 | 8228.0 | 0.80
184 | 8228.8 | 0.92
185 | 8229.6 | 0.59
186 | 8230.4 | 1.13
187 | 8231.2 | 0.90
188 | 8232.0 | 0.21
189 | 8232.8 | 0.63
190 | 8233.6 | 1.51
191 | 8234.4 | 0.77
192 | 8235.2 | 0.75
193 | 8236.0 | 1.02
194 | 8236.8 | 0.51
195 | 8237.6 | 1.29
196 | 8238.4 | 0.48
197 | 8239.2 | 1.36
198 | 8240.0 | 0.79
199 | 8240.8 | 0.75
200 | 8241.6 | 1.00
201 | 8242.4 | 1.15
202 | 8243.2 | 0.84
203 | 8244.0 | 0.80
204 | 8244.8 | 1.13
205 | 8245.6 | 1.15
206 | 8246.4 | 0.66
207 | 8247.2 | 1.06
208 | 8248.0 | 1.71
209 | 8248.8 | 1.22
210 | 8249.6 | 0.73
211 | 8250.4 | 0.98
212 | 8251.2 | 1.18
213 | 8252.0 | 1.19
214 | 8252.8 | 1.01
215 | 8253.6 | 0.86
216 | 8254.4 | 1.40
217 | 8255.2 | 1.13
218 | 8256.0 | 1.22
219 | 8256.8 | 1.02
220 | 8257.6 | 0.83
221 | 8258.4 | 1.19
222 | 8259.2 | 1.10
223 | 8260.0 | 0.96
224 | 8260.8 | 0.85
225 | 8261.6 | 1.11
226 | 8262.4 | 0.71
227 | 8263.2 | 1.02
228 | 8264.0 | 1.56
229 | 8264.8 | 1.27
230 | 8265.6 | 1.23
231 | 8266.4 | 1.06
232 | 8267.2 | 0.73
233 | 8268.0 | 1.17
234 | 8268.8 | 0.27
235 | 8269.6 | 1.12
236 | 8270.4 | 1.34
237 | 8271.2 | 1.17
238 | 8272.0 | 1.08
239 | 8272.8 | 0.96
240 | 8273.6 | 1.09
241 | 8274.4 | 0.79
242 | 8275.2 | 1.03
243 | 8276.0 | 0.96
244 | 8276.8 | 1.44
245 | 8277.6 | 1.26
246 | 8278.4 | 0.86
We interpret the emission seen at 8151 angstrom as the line [N II]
